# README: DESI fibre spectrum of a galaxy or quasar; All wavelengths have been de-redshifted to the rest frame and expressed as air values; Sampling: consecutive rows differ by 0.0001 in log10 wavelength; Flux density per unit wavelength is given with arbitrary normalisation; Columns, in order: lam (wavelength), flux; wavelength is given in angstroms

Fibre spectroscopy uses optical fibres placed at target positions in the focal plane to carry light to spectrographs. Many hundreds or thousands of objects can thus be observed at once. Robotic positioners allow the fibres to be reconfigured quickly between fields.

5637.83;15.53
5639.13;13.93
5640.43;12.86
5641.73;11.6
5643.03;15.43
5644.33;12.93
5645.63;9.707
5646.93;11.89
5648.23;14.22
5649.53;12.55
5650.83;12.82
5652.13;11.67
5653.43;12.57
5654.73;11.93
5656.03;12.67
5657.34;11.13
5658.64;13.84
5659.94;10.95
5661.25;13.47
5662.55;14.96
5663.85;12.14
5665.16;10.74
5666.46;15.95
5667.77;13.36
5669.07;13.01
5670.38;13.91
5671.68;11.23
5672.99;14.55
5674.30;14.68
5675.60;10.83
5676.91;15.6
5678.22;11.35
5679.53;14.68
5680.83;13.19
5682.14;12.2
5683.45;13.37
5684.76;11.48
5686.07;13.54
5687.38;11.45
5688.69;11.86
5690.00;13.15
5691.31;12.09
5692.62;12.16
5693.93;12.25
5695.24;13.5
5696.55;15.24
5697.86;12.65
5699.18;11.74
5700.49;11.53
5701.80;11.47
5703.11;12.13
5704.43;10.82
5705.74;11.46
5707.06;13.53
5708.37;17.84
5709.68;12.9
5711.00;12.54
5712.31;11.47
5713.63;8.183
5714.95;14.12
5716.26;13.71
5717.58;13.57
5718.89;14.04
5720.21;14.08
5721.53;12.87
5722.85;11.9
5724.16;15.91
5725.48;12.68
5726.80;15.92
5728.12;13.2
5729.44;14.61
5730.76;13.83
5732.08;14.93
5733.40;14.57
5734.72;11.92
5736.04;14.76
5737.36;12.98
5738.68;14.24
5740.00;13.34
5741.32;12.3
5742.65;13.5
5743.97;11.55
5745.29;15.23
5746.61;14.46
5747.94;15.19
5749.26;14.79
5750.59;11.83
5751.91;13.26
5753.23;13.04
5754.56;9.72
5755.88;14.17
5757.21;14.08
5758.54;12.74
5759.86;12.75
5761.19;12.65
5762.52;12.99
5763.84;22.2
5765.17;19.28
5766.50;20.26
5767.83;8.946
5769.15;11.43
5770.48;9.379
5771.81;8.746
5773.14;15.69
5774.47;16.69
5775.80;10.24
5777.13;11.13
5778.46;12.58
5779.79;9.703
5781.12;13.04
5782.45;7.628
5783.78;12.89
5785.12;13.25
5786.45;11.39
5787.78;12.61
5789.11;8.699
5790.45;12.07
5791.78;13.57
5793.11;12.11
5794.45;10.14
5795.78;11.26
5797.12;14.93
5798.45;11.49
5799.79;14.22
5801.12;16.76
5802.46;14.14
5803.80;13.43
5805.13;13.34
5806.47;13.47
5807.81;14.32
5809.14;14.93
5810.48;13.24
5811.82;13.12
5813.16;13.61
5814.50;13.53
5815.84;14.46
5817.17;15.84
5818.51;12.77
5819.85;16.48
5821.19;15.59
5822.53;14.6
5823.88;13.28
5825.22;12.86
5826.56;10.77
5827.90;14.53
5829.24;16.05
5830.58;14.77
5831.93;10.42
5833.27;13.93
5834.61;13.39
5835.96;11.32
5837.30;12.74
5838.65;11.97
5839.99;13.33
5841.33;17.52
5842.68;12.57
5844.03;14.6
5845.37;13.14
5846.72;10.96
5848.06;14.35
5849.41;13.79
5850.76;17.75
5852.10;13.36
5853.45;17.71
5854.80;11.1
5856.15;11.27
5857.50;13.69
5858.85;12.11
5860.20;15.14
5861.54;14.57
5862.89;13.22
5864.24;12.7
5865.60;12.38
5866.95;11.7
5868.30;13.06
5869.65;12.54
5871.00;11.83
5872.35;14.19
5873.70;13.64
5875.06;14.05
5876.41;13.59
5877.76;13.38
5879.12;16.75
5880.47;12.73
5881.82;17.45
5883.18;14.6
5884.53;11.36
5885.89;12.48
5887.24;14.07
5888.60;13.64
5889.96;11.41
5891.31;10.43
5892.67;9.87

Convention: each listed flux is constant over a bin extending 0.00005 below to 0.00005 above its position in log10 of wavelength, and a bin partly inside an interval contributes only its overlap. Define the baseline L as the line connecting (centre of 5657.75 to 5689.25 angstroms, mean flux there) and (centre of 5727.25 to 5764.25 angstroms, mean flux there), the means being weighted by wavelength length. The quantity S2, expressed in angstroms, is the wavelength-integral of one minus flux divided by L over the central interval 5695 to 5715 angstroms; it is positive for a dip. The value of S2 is 1.2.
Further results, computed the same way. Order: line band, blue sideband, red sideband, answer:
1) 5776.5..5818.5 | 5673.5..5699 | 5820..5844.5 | 2.0 angstroms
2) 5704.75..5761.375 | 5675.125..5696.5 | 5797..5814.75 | -0.9 angstroms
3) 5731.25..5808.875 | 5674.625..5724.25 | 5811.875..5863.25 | 0.7 angstroms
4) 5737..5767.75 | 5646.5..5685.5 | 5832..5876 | -2.3 angstroms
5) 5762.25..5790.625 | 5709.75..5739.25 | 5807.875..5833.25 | 1.9 angstroms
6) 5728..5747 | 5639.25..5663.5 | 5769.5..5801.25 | -2.3 angstroms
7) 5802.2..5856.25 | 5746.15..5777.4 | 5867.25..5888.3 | -0.6 angstroms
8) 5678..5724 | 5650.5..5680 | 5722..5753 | 2.1 angstroms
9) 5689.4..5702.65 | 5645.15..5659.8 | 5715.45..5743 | 0.5 angstroms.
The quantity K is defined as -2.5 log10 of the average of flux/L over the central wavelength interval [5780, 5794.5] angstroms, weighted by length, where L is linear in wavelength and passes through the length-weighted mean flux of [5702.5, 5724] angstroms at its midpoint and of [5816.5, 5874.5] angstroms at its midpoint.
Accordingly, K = 0.148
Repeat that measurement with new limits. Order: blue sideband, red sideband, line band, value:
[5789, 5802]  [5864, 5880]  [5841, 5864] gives -0.06 mag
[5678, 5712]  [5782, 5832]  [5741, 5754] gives -0.04 mag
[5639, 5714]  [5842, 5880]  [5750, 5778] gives -0.02 mag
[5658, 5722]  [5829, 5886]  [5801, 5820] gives -0.06 mag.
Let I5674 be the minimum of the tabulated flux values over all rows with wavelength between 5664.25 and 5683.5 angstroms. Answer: 10.74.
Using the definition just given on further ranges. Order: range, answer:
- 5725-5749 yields 11.55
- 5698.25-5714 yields 8.183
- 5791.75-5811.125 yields 10.14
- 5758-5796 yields 7.628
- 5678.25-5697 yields 11.45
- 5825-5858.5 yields 10.42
